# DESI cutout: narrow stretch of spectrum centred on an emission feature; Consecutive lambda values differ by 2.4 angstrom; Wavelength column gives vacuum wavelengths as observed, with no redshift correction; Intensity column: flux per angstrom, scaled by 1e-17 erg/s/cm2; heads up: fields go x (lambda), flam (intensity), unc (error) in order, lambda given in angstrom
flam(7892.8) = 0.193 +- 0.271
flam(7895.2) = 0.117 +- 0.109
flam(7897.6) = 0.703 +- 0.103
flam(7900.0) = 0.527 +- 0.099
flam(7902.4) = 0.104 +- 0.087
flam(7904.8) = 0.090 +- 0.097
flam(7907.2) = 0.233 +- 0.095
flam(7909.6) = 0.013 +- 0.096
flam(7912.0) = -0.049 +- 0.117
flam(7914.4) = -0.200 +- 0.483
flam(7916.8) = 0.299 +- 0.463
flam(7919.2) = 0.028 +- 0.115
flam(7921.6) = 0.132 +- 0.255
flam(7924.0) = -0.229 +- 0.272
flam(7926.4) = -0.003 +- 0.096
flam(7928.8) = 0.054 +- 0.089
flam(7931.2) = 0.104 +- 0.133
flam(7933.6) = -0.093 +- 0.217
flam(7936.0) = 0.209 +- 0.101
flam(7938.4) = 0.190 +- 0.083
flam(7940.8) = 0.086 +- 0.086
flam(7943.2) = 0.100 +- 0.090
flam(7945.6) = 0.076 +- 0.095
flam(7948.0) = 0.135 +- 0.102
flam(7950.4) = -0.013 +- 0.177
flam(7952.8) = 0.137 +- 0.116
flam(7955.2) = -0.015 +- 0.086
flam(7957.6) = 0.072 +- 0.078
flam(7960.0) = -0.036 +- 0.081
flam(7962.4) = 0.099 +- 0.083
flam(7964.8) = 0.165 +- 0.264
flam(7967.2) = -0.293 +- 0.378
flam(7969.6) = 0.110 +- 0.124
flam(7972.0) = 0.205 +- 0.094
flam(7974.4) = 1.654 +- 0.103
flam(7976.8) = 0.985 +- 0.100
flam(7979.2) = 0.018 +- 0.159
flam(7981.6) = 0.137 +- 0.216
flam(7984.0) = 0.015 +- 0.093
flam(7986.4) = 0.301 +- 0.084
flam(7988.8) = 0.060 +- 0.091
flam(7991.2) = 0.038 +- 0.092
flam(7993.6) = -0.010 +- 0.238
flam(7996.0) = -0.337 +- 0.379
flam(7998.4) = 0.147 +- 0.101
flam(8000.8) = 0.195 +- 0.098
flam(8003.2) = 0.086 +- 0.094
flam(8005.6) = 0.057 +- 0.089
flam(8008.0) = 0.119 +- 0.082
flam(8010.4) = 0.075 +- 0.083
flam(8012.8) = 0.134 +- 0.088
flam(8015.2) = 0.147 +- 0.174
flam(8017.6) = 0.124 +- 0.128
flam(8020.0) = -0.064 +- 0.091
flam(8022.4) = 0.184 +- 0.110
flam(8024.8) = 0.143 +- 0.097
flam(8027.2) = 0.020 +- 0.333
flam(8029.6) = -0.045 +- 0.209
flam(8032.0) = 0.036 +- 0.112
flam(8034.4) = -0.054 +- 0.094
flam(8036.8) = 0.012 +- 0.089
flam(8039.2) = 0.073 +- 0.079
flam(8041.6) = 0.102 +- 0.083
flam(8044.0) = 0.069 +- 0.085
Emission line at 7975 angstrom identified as [O III]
